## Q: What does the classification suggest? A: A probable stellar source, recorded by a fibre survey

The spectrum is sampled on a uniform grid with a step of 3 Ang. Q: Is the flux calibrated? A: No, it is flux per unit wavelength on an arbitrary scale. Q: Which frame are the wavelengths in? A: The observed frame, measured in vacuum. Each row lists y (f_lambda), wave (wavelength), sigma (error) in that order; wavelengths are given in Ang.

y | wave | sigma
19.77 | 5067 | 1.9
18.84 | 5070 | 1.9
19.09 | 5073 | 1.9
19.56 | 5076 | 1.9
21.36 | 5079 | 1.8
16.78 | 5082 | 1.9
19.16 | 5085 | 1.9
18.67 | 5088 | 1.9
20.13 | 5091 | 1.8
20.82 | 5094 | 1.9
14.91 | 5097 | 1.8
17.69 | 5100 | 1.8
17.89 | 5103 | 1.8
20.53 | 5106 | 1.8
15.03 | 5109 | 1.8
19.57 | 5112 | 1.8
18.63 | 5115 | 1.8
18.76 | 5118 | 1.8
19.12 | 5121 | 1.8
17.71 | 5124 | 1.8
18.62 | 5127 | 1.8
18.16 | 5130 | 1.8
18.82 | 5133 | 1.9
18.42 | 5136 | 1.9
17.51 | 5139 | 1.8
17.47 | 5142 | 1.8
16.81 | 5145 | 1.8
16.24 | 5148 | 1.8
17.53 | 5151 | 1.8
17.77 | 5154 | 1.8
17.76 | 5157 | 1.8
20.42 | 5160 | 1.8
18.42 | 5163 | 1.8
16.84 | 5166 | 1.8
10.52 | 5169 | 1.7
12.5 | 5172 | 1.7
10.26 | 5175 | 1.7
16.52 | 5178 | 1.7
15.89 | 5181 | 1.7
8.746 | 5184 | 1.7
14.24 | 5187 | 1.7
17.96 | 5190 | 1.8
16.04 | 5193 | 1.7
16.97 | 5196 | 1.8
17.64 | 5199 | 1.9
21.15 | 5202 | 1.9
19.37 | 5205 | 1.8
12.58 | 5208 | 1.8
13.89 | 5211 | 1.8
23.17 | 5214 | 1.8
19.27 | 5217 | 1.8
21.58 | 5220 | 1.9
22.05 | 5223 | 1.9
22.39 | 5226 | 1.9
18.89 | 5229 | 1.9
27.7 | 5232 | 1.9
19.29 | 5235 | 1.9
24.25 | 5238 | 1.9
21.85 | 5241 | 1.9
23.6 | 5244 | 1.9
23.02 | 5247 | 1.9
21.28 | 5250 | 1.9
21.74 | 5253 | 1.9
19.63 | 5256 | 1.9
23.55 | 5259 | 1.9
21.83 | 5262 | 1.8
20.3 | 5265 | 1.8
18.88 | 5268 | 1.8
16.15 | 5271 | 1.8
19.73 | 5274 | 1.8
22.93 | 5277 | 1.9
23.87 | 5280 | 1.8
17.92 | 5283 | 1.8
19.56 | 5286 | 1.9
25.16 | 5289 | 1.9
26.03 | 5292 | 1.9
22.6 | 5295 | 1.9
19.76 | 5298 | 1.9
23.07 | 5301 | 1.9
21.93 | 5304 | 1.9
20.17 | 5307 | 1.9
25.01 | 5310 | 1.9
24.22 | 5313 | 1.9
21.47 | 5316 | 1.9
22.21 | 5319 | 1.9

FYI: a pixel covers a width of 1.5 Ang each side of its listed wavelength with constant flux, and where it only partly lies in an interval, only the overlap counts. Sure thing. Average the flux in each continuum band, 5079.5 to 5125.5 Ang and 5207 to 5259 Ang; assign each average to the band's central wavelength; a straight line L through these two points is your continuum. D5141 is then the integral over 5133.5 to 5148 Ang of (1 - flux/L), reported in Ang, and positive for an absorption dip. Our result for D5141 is 1.3 Ang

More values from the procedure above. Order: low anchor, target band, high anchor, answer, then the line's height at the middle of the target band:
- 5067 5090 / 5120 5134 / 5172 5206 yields -0.7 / 17.6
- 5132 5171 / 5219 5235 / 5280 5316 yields -1.9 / 19.8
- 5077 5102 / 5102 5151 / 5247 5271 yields 2.8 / 19.2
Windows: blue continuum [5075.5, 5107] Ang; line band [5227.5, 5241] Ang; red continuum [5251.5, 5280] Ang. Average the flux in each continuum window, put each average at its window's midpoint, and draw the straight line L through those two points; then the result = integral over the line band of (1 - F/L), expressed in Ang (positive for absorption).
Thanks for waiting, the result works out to -1.4 Ang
